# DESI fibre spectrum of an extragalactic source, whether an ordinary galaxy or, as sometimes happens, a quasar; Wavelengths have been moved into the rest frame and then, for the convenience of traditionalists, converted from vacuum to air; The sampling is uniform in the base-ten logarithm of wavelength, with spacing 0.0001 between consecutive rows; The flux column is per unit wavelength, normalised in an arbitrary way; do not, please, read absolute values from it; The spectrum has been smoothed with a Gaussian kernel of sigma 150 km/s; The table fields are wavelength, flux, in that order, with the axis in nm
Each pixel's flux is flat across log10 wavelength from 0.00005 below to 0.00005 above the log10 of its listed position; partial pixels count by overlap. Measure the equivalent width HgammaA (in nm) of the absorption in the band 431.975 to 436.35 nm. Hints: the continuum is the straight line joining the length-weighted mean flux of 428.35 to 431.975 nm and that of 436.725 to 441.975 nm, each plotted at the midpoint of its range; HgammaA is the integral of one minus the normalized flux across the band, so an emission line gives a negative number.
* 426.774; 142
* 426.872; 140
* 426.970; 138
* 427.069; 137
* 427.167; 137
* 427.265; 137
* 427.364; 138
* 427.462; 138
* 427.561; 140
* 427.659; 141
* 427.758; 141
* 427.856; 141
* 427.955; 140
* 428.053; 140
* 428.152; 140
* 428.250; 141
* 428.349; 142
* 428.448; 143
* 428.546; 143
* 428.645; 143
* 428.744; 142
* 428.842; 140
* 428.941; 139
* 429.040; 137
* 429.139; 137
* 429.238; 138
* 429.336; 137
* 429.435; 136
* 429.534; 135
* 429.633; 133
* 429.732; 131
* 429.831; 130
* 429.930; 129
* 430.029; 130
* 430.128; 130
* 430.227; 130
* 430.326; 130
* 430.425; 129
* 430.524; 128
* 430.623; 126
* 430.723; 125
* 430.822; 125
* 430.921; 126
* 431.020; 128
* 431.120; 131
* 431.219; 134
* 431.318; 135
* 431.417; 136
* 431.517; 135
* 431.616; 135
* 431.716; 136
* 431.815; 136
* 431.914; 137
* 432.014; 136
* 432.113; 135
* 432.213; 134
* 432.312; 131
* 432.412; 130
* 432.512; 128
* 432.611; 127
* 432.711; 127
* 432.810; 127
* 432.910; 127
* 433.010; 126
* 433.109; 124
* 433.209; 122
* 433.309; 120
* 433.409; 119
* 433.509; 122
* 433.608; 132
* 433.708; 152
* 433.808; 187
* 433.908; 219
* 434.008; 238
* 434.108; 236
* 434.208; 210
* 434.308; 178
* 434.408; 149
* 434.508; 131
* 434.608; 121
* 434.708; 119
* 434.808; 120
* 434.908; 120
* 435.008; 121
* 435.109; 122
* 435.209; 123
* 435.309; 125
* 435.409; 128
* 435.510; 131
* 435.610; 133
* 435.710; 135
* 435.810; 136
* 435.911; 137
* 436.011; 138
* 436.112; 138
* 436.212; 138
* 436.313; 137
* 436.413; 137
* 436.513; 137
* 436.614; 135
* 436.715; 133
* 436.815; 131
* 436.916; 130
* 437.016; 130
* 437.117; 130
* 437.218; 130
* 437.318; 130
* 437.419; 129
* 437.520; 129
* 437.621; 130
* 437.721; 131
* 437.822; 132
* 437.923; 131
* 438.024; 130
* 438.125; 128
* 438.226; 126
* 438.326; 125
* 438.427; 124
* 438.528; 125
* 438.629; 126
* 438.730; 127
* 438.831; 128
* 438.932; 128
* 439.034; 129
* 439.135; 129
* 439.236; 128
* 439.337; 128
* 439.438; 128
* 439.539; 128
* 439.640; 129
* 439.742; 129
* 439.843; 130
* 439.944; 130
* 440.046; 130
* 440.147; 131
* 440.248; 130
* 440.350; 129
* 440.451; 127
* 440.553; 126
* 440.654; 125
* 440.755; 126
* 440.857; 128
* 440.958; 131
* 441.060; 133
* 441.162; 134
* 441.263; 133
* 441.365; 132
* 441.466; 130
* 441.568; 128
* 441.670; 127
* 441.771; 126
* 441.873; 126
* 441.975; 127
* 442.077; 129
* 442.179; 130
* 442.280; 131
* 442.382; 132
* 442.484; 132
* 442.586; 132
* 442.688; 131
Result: -0.30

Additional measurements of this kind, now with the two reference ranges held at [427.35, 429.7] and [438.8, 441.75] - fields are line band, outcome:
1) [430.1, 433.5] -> 0.18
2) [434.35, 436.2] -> 0.05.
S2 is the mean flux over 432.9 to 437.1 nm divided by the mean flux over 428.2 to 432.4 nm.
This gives 1.06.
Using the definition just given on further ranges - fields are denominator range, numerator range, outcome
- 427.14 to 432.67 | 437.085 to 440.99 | 0.95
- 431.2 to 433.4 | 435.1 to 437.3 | 1.02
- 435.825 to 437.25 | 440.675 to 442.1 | 0.96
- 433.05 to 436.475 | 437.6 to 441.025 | 0.89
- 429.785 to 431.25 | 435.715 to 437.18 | 1.05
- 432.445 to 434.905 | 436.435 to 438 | 0.89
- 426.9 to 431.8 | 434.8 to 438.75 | 0.96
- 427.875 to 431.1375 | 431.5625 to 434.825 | 1.08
